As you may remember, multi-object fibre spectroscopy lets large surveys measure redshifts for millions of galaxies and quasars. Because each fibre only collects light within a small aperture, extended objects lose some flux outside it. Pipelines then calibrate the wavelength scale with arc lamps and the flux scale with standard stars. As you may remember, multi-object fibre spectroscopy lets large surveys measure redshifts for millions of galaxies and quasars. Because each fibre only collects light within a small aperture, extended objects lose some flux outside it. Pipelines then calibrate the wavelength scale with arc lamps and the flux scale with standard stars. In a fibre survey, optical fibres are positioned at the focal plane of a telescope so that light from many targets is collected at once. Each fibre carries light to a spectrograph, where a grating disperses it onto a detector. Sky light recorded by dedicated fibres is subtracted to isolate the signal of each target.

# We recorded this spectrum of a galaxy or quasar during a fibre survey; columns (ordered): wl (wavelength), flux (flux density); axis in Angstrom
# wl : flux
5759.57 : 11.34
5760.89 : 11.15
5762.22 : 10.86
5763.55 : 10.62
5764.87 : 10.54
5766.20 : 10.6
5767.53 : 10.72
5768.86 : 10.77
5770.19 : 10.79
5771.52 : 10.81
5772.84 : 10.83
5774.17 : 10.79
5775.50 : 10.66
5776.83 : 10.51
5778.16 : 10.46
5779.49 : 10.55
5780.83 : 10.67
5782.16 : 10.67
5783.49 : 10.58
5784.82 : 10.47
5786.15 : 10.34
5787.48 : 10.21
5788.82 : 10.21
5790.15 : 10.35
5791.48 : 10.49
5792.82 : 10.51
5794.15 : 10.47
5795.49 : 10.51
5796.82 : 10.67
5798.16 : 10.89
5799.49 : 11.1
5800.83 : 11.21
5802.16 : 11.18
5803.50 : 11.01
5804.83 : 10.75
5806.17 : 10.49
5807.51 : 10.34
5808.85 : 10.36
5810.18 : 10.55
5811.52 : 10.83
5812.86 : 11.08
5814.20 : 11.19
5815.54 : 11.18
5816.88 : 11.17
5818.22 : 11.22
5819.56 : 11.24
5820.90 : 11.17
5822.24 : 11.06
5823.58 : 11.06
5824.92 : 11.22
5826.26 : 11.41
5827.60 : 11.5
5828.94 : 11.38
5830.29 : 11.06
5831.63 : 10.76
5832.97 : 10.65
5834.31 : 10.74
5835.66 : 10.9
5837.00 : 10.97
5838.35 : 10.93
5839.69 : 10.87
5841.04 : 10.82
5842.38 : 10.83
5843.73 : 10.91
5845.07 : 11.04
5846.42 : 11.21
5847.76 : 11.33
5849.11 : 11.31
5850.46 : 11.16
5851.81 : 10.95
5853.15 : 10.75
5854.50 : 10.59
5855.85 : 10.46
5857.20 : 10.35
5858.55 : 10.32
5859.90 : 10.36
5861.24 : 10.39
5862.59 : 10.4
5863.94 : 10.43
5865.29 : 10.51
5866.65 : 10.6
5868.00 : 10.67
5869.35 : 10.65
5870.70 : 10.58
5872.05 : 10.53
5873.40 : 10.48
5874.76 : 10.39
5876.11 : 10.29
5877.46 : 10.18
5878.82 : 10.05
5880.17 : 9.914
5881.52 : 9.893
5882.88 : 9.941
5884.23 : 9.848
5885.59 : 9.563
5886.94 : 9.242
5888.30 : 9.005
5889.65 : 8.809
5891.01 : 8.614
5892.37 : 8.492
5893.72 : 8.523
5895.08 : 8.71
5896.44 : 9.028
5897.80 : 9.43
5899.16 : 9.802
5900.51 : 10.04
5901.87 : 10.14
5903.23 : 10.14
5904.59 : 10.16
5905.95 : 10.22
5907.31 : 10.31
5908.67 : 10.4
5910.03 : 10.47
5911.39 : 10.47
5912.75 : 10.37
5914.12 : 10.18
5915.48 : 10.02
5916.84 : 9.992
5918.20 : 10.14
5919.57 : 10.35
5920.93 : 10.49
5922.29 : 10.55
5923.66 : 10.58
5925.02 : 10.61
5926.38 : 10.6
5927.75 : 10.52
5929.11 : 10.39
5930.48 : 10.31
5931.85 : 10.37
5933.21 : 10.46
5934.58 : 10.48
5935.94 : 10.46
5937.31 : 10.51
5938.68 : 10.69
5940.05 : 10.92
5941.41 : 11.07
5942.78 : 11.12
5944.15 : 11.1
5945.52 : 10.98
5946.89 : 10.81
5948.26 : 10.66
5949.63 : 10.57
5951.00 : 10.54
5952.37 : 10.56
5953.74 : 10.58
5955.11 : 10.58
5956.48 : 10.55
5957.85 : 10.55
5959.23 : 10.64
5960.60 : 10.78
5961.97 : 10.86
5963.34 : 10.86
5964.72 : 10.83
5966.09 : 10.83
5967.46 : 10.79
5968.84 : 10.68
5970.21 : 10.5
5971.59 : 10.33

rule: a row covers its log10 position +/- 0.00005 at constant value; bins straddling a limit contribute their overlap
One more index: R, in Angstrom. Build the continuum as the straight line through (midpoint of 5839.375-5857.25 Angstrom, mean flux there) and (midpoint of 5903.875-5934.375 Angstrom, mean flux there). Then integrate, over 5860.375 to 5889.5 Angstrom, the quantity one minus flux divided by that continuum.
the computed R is 1.5 Angstrom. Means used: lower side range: 10.9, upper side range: 10.4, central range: 10.1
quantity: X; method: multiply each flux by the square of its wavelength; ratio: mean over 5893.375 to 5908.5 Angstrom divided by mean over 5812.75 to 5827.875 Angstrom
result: 0.9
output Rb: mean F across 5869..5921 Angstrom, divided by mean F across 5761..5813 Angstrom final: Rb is 0.93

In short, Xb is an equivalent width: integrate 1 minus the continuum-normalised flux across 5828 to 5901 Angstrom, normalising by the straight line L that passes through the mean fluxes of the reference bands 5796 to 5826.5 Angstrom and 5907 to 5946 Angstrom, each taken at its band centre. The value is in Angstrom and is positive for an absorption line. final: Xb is 3.2 Angstrom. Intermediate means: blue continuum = 11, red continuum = 10.5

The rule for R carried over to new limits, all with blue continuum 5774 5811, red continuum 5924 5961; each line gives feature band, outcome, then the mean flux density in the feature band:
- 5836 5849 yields -0.5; 11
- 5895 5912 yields 1.0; 9.99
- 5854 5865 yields 0.2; 10.4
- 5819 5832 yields -0.7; 11.2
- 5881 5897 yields 2.3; 9.13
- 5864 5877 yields 0.1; 10.5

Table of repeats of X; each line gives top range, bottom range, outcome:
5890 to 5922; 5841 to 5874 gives 0.94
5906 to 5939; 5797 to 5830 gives 0.98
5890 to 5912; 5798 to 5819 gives 0.91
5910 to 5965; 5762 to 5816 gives 1.04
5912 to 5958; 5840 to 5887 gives 1.03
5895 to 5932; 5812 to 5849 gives 0.95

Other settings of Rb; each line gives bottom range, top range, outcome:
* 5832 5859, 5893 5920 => 0.92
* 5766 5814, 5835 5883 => 1.00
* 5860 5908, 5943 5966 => 1.08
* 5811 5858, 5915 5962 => 0.96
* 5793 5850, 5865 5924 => 0.91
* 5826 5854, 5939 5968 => 0.98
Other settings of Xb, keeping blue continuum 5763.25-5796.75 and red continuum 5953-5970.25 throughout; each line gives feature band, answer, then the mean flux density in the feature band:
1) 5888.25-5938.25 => 3.03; 10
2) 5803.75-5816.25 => -0.20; 10.8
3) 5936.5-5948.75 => -0.21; 10.9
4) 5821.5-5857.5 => -1.24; 11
